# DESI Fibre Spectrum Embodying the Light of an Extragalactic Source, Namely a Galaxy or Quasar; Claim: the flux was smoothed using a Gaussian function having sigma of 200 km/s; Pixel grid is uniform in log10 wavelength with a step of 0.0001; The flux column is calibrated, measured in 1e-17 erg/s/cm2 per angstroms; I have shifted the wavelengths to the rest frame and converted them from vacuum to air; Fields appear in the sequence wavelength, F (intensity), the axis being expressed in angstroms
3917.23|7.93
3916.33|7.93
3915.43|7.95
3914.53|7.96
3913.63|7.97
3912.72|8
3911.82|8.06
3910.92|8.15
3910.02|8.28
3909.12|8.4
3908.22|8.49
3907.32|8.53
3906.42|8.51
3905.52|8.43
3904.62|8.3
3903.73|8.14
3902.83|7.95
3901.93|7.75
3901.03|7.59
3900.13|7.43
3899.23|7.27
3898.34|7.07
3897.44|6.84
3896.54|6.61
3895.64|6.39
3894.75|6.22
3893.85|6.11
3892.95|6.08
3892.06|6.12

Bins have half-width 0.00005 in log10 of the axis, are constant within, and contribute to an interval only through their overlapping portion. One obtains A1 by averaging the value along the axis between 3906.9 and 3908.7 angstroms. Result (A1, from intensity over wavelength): 8.51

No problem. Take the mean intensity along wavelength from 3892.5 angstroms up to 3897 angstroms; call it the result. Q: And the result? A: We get 6.28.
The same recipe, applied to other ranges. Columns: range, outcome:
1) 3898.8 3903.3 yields 7.59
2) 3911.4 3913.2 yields 7.99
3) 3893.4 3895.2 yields 6.17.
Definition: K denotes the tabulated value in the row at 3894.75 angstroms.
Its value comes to 6.22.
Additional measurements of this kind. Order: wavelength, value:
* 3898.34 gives 7.07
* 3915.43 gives 7.95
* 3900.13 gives 7.43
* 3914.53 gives 7.96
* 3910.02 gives 8.28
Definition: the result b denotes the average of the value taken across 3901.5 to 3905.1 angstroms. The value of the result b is 8.05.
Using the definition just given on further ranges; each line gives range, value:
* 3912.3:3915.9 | 7.96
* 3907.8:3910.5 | 8.39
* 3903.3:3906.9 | 8.36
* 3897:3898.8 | 6.98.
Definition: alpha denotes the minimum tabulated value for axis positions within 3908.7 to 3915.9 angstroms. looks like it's 7.95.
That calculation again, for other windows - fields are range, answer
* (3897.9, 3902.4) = 7.07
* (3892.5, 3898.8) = 6.08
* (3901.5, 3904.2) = 7.75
